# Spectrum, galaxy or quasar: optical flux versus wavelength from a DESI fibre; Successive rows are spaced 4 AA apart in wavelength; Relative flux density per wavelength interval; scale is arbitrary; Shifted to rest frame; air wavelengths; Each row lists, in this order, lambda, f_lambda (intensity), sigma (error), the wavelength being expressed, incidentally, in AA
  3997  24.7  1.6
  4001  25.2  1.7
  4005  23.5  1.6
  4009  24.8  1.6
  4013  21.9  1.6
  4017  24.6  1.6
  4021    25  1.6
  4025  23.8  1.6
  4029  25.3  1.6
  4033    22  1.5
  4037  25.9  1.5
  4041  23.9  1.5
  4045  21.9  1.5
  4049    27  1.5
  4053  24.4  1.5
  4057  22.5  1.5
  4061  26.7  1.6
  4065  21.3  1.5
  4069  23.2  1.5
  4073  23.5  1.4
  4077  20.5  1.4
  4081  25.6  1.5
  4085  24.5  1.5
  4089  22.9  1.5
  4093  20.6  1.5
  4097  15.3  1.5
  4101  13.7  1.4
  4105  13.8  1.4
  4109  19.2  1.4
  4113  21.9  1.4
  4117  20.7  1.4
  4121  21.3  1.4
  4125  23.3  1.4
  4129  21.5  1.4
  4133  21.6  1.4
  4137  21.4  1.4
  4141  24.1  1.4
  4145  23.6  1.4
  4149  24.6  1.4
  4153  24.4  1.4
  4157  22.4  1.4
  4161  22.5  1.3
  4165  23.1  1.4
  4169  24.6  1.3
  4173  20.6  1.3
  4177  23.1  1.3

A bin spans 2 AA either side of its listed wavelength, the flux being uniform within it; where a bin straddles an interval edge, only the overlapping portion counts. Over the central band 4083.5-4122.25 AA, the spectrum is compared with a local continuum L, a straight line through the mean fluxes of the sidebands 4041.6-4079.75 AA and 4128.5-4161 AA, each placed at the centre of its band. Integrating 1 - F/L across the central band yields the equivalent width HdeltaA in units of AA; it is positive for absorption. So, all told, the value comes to 6.6 AA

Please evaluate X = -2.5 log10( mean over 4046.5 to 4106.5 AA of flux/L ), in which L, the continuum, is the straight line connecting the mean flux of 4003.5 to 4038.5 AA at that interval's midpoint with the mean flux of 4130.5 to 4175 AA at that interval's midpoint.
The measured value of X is 0.09 mag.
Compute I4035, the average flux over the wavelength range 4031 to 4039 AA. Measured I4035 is 23.9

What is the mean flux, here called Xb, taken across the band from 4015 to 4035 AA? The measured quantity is 24.1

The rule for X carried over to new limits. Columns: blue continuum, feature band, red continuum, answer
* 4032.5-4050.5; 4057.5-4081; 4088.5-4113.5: -0.100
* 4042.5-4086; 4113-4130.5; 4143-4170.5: 0.091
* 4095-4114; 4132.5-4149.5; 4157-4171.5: -0.123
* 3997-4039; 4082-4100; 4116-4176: 0.131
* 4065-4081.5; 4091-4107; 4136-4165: 0.401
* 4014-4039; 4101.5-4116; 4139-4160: 0.310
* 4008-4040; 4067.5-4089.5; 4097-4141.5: -0.083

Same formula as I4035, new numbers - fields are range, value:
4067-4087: 23.5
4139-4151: 24.1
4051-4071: 23.6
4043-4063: 24.5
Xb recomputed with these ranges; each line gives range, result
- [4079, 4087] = 25.1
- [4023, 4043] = 24.2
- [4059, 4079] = 23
